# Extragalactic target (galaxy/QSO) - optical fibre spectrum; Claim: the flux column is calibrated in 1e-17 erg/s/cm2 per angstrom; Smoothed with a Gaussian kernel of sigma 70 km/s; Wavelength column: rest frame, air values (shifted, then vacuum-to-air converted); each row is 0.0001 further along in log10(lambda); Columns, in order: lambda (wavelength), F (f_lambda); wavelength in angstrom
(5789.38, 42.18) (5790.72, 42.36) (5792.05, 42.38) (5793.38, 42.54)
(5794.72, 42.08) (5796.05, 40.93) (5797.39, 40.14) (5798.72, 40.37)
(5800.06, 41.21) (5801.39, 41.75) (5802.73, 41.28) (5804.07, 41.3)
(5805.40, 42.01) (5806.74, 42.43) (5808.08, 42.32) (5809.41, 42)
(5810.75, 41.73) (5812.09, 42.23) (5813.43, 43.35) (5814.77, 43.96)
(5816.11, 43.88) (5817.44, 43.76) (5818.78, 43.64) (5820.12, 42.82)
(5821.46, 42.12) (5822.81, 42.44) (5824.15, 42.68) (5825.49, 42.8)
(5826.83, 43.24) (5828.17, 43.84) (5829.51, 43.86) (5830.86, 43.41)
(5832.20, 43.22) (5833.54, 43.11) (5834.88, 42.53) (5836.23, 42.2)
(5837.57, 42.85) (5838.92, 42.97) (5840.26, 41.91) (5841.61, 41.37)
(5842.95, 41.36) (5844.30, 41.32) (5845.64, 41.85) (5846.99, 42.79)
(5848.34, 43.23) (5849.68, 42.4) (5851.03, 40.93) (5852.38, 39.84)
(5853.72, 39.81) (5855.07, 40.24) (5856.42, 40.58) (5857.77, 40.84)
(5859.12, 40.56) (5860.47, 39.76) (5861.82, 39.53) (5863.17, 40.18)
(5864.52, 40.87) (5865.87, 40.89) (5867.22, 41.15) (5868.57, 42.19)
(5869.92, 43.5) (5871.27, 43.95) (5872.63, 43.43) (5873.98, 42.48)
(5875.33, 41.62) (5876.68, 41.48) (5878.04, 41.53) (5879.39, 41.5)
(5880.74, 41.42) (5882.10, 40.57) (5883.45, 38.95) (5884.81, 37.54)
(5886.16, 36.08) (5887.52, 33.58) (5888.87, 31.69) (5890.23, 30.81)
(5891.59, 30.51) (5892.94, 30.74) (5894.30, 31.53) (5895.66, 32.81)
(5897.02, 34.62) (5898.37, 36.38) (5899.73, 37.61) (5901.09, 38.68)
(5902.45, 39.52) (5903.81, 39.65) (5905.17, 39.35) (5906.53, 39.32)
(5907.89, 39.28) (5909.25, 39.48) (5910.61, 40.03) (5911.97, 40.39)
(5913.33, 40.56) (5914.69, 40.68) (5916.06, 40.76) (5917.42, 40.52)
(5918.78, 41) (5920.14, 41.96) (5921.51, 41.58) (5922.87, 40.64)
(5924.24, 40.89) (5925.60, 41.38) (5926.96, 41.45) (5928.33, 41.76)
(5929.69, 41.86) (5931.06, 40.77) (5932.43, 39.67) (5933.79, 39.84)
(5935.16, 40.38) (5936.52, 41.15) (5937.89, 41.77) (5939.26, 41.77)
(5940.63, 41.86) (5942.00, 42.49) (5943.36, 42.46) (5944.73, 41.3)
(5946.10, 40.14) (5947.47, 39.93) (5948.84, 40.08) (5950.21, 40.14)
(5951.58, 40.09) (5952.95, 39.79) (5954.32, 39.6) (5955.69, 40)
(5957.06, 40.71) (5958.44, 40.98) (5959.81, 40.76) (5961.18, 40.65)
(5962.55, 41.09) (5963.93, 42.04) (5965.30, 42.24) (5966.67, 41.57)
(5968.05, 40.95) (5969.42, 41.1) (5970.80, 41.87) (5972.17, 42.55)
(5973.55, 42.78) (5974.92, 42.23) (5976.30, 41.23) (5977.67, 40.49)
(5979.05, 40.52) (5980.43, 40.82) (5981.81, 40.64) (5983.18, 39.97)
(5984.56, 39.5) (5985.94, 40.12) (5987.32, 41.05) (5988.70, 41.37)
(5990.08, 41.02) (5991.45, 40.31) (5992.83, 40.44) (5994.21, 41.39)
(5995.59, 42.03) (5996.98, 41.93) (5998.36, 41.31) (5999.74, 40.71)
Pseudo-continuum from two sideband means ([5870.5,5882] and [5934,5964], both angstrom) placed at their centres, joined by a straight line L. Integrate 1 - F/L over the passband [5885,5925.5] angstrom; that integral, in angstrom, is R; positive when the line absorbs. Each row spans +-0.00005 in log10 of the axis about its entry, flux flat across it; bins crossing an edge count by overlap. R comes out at 3.8 angstrom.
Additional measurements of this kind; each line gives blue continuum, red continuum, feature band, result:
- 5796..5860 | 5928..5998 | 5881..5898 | 3.0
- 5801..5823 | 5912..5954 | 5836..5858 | 0.3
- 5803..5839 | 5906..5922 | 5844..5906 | 3.5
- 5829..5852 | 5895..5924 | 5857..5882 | -0.2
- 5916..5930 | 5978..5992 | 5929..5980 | -0.2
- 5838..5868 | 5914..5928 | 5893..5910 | 1.6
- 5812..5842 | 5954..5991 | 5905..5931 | 0.7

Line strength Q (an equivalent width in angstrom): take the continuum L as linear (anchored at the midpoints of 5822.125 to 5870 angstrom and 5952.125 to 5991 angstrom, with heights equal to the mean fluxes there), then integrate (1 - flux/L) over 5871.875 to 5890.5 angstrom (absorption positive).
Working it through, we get 1.2 angstrom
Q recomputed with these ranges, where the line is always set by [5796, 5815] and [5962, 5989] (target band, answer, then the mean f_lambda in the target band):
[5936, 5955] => 0.2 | 40.9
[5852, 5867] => 0.5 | 40.3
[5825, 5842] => -0.5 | 42.9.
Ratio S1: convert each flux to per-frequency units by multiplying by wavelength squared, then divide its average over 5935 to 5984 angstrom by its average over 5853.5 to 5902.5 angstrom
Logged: 1.09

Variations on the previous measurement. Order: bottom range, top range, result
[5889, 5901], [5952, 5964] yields 1.24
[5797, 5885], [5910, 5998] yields 1.02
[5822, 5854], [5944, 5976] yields 1.01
